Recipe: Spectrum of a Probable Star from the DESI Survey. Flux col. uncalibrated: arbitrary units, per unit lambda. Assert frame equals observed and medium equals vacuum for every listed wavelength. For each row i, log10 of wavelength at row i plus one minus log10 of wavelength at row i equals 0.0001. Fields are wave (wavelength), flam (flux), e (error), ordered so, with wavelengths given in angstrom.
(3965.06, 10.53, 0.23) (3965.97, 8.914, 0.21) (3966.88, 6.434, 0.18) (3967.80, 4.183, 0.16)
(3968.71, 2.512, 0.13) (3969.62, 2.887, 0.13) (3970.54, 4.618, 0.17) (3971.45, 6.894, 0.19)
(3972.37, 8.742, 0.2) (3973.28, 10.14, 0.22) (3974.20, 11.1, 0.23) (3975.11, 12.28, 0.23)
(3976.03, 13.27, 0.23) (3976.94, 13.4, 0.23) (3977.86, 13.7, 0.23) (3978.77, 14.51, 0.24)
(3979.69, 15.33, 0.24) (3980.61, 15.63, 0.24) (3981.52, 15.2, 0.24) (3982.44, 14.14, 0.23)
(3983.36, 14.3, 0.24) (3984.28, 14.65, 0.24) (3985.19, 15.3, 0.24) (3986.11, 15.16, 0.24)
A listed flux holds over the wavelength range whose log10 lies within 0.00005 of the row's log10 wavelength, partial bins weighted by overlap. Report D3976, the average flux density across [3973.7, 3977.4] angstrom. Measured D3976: 12.5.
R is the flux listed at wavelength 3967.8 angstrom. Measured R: 4.183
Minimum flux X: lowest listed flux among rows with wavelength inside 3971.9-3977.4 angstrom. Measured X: 8.742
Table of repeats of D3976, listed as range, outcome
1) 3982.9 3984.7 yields 14.4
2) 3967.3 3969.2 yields 3.4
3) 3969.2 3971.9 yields 4.82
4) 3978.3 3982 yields 15.2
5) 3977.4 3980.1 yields 14.5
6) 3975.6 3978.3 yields 13.5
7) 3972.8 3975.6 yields 11.2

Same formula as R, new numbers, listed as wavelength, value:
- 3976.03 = 13.27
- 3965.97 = 8.914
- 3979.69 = 15.33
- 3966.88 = 6.434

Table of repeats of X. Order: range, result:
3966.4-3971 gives 2.512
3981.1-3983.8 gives 14.14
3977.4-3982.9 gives 13.7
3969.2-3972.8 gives 2.887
